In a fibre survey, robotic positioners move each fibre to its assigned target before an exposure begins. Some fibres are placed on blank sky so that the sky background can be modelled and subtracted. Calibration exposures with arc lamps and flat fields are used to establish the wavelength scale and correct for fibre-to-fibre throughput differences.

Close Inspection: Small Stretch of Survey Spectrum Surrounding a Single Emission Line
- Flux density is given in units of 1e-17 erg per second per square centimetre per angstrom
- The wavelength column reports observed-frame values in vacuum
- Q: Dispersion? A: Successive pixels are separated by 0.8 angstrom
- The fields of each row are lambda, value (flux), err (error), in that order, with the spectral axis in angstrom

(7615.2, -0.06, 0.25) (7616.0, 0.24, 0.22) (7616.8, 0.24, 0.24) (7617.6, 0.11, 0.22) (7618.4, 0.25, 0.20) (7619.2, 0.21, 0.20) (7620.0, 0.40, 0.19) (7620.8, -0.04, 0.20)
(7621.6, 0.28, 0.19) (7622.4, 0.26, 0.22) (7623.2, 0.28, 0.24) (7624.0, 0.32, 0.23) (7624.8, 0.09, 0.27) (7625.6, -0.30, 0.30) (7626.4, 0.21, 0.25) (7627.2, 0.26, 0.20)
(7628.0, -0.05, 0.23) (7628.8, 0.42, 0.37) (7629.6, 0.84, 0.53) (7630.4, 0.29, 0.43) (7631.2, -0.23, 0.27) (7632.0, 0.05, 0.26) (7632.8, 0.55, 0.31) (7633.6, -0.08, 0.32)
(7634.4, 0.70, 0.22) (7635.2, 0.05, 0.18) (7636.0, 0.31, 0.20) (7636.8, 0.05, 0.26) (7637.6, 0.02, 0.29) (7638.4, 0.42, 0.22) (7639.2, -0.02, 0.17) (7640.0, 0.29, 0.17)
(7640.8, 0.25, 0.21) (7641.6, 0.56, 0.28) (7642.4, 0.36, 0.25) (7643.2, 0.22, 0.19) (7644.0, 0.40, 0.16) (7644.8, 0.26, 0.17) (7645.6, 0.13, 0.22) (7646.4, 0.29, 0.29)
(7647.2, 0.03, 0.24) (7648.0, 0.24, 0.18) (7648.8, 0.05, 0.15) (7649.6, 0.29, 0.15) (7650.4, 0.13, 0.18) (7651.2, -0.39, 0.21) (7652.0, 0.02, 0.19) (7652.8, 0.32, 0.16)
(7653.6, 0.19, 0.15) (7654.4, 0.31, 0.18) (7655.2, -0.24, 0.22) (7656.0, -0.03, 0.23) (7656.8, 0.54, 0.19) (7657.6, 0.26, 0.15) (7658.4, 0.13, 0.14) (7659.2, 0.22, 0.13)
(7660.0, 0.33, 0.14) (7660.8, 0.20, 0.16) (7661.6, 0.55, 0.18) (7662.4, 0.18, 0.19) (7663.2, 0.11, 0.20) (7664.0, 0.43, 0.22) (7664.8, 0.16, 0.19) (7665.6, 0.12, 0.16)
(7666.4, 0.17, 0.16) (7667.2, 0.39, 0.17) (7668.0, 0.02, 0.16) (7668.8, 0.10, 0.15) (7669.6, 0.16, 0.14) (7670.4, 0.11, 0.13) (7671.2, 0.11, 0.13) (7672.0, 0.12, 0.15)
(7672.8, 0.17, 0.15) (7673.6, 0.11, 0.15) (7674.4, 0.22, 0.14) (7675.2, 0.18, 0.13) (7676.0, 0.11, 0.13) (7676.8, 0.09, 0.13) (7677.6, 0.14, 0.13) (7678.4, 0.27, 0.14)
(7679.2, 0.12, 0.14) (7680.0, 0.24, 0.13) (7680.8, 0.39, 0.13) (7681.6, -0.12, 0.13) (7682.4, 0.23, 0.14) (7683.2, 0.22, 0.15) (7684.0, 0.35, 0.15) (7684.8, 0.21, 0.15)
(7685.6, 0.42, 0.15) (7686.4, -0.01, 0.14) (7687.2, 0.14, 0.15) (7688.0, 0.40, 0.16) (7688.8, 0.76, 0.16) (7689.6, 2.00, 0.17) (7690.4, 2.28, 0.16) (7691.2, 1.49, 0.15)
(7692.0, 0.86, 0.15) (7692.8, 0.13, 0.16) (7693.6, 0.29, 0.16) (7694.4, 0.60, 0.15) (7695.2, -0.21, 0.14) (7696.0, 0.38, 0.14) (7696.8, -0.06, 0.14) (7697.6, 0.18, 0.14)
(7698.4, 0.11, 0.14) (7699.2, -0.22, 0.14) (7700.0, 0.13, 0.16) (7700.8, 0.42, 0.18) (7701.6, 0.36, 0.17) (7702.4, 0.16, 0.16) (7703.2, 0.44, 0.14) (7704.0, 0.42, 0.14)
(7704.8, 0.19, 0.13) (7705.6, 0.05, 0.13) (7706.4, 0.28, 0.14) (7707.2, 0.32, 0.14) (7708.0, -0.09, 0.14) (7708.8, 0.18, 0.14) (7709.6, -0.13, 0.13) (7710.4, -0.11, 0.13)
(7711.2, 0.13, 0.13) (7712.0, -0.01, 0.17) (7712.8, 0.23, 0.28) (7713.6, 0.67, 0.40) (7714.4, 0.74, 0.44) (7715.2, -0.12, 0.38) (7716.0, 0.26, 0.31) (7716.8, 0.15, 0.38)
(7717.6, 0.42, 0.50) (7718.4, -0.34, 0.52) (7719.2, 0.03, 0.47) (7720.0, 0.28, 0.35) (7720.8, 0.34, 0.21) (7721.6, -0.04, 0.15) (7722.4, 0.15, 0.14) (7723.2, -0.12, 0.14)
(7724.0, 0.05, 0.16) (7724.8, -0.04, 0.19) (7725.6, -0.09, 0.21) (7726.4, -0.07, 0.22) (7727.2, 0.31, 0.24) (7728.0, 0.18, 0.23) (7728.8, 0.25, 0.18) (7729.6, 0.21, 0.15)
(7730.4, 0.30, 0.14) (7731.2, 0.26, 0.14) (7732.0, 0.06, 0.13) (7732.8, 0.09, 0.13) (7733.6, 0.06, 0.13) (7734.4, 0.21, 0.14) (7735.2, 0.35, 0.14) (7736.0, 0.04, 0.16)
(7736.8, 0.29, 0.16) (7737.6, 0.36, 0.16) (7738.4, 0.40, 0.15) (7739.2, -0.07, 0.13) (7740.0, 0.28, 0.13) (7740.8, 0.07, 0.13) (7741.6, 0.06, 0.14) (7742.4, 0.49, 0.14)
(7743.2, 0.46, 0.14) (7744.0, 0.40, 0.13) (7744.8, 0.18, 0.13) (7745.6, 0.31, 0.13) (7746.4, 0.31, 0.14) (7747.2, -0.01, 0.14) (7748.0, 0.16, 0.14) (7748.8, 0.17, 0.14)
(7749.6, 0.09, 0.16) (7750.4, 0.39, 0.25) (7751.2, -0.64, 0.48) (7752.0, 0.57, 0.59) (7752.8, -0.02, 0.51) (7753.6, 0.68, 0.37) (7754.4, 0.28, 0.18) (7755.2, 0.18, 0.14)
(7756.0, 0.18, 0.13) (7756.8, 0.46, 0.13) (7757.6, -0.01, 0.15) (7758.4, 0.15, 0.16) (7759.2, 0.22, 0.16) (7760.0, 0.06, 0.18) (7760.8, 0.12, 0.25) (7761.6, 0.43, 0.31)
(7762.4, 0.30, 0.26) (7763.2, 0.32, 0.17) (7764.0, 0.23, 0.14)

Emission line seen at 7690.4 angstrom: H-alpha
